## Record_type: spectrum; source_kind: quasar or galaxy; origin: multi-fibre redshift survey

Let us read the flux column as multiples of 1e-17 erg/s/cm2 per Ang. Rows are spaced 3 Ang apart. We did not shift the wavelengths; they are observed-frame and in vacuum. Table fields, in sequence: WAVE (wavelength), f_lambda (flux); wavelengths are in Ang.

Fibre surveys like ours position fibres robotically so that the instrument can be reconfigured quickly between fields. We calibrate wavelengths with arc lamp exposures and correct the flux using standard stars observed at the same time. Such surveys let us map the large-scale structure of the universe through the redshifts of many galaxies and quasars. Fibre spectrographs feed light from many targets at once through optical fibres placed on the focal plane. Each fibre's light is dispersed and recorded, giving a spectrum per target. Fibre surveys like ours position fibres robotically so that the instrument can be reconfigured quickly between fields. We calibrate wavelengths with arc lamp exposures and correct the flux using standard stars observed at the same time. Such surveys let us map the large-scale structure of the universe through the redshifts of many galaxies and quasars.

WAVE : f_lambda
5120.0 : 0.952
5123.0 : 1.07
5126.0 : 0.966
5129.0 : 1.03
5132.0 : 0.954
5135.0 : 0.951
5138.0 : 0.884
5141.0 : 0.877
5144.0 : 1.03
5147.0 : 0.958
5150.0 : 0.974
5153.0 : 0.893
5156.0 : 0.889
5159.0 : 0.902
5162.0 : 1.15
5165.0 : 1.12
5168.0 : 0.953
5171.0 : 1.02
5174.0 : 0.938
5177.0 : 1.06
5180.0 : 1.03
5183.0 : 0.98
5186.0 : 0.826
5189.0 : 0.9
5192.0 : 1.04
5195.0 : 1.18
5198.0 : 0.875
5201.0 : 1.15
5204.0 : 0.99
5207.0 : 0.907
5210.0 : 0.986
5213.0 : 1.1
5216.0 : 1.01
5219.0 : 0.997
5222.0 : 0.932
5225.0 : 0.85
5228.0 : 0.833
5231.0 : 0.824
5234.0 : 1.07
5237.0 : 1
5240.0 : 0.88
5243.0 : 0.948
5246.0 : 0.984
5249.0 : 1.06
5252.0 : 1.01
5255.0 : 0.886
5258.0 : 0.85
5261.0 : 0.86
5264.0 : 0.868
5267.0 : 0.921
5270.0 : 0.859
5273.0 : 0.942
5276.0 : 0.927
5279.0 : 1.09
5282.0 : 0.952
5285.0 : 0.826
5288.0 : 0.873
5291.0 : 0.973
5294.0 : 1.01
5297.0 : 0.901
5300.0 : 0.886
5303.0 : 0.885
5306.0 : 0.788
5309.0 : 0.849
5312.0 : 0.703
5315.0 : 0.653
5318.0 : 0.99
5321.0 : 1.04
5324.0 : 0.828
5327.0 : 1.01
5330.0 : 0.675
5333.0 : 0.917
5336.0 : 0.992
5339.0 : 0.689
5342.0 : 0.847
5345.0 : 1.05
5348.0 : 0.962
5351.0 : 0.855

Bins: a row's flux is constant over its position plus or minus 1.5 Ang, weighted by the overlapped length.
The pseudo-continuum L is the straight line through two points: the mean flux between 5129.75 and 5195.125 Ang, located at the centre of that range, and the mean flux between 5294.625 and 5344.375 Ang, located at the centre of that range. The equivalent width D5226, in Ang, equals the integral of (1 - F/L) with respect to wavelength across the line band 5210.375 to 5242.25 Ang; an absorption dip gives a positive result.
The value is -0.80 Ang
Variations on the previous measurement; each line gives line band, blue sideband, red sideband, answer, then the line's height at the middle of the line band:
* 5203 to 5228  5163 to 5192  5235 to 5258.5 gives 0.23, 0.972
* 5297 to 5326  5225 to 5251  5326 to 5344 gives 0.83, 0.878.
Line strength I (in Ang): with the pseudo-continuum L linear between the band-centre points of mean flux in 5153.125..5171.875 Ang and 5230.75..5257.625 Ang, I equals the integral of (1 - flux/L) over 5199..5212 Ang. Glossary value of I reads -0.4 Ang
